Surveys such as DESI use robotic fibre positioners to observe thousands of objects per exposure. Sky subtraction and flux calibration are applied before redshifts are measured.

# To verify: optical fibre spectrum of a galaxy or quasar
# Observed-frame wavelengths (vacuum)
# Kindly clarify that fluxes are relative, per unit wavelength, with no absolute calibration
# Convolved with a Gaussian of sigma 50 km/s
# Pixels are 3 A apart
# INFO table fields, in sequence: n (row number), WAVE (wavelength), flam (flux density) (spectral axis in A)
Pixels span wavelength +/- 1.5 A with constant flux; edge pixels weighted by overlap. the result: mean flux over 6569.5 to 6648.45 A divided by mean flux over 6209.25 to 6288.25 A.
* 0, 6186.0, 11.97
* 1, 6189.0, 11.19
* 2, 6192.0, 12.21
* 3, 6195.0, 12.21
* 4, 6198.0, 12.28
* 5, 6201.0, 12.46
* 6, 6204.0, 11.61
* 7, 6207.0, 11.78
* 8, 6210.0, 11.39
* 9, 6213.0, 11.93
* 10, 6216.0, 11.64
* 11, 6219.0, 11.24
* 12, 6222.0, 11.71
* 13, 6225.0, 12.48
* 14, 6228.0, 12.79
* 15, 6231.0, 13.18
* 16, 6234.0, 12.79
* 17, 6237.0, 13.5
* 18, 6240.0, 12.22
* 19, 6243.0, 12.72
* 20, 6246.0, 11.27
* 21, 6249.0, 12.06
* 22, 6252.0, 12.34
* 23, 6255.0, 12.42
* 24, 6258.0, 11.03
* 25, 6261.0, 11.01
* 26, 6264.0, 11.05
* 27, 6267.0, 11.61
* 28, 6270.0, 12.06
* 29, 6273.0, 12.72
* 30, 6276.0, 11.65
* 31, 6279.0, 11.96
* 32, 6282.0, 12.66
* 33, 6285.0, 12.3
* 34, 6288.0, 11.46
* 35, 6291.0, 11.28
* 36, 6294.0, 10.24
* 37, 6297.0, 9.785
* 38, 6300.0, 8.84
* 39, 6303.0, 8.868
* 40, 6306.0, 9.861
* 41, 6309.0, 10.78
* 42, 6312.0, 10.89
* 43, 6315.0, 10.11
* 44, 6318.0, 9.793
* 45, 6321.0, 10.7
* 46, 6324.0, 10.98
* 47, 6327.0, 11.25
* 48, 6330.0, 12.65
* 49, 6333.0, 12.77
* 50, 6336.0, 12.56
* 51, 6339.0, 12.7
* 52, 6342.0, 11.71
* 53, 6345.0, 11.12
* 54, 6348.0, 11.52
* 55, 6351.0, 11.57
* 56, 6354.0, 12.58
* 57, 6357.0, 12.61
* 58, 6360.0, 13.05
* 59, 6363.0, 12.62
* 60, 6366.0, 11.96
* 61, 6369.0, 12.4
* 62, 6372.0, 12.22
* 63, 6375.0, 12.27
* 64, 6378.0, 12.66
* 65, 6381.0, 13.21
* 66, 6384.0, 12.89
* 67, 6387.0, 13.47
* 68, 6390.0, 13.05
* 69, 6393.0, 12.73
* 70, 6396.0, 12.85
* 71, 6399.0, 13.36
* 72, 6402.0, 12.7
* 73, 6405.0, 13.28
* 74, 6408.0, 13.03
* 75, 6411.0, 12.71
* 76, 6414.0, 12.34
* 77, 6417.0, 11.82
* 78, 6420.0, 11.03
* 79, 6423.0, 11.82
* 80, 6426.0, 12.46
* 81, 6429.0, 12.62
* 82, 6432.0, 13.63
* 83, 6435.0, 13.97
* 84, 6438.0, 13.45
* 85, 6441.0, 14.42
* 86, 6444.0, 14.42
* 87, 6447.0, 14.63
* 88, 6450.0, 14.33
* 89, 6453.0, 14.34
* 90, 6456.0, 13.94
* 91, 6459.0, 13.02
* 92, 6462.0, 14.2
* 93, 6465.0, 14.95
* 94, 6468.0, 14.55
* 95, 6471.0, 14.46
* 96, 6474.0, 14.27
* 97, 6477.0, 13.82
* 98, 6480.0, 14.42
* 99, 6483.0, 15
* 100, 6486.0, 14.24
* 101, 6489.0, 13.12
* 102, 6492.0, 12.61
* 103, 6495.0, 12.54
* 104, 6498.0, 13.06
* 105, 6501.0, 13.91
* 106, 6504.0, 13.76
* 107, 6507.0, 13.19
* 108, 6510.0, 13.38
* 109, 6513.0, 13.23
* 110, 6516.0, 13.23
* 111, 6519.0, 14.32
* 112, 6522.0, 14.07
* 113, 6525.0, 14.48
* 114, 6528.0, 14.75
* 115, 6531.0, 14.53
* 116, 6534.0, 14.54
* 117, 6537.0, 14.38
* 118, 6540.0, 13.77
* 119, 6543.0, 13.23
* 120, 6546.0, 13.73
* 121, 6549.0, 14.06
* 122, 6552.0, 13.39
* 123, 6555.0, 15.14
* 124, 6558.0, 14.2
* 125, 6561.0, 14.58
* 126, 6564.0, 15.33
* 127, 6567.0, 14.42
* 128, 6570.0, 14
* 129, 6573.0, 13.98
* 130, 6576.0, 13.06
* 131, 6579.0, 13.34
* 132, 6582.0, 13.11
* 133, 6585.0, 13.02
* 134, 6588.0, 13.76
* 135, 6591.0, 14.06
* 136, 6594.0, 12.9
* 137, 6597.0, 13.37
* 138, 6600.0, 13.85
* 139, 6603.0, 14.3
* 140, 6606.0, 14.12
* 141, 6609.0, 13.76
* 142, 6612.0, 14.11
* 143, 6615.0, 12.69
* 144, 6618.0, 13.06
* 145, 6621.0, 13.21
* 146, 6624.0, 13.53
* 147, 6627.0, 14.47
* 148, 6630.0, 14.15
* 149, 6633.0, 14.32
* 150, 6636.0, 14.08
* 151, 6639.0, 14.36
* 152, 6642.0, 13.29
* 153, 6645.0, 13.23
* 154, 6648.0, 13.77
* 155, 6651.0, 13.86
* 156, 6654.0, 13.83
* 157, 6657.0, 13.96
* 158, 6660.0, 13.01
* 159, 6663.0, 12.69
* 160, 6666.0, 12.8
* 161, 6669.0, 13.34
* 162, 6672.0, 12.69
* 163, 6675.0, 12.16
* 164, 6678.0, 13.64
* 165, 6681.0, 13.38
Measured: 1.1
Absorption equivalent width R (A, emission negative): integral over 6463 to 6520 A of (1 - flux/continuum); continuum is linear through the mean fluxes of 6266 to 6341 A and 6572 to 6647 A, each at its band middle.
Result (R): -4.9 A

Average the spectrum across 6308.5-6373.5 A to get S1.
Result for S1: 11.8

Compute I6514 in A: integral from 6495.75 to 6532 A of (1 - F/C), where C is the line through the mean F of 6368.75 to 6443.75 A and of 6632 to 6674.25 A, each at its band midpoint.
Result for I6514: -1.8 A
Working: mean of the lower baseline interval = 12.8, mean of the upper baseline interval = 13.5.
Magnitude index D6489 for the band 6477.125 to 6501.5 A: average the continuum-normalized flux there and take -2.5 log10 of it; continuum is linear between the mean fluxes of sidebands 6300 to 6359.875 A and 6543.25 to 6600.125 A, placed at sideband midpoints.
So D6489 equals -0.05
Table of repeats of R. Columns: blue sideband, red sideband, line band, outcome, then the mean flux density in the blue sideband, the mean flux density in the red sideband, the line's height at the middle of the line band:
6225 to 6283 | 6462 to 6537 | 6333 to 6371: 1.9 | 12.2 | 13.9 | 12.9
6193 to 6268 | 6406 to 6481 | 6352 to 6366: 0.4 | 12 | 13.5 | 12.9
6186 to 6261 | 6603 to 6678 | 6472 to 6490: -1.7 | 12.1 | 13.5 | 13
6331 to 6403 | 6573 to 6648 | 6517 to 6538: -1.8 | 12.5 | 13.6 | 13.3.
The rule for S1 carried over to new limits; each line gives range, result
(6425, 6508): 13.8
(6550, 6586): 14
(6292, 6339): 10.7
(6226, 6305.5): 11.7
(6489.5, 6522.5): 13.4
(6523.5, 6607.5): 14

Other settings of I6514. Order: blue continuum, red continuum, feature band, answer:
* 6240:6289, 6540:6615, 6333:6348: 0.4 A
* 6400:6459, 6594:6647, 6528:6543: -0.8 A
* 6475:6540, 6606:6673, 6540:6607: -0.7 A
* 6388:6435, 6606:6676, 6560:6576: -1.3 A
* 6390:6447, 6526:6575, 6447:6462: -0.8 A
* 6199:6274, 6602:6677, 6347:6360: 0.3 A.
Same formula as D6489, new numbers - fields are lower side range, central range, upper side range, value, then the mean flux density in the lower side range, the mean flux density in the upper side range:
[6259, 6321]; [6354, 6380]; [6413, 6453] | -0.030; 10.9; 13.2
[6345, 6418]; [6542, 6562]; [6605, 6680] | -0.068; 12.6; 13.5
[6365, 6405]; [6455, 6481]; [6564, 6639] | -0.082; 12.8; 13.7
